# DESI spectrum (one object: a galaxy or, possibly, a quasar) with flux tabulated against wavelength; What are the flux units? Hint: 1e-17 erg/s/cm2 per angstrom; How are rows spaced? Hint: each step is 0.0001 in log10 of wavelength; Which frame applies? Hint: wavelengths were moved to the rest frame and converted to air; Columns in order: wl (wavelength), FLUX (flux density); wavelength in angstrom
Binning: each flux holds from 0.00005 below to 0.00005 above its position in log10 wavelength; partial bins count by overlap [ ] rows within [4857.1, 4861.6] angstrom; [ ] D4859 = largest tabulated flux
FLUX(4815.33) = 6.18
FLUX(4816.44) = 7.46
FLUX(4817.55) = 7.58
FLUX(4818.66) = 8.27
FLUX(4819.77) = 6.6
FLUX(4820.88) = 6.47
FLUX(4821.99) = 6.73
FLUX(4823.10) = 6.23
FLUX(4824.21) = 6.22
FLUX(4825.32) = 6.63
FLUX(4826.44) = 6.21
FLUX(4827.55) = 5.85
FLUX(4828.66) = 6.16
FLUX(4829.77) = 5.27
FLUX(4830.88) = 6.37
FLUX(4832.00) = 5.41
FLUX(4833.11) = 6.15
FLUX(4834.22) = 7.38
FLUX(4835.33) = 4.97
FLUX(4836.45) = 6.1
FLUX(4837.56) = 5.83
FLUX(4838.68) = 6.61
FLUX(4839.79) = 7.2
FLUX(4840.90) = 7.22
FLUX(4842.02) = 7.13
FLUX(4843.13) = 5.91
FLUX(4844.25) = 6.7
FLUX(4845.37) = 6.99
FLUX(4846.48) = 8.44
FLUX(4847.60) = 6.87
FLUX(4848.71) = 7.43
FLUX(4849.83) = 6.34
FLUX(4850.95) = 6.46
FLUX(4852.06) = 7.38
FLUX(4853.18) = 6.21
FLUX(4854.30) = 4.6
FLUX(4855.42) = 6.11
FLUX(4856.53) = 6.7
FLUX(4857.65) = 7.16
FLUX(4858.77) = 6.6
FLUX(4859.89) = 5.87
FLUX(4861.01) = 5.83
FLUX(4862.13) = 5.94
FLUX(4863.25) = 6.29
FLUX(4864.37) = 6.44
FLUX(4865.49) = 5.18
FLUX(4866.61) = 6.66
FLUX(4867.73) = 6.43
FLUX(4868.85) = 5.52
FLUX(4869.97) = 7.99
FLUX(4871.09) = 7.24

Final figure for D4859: 7.16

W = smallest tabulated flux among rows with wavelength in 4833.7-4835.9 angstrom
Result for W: 4.97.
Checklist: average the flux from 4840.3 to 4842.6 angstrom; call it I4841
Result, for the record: 7.17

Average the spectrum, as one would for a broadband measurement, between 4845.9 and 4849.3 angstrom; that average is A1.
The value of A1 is 7.58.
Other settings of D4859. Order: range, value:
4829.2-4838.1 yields 7.38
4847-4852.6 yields 7.43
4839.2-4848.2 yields 8.44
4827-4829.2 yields 6.16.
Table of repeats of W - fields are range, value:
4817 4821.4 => 6.47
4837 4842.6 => 5.83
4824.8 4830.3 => 5.27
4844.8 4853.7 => 6.21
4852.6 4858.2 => 4.6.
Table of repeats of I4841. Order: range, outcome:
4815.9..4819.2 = 7.77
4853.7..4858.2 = 6.14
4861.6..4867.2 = 6.11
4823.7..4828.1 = 6.22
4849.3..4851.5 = 6.39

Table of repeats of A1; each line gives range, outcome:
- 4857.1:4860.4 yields 6.55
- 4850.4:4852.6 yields 6.94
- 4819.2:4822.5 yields 6.61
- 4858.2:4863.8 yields 6.1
